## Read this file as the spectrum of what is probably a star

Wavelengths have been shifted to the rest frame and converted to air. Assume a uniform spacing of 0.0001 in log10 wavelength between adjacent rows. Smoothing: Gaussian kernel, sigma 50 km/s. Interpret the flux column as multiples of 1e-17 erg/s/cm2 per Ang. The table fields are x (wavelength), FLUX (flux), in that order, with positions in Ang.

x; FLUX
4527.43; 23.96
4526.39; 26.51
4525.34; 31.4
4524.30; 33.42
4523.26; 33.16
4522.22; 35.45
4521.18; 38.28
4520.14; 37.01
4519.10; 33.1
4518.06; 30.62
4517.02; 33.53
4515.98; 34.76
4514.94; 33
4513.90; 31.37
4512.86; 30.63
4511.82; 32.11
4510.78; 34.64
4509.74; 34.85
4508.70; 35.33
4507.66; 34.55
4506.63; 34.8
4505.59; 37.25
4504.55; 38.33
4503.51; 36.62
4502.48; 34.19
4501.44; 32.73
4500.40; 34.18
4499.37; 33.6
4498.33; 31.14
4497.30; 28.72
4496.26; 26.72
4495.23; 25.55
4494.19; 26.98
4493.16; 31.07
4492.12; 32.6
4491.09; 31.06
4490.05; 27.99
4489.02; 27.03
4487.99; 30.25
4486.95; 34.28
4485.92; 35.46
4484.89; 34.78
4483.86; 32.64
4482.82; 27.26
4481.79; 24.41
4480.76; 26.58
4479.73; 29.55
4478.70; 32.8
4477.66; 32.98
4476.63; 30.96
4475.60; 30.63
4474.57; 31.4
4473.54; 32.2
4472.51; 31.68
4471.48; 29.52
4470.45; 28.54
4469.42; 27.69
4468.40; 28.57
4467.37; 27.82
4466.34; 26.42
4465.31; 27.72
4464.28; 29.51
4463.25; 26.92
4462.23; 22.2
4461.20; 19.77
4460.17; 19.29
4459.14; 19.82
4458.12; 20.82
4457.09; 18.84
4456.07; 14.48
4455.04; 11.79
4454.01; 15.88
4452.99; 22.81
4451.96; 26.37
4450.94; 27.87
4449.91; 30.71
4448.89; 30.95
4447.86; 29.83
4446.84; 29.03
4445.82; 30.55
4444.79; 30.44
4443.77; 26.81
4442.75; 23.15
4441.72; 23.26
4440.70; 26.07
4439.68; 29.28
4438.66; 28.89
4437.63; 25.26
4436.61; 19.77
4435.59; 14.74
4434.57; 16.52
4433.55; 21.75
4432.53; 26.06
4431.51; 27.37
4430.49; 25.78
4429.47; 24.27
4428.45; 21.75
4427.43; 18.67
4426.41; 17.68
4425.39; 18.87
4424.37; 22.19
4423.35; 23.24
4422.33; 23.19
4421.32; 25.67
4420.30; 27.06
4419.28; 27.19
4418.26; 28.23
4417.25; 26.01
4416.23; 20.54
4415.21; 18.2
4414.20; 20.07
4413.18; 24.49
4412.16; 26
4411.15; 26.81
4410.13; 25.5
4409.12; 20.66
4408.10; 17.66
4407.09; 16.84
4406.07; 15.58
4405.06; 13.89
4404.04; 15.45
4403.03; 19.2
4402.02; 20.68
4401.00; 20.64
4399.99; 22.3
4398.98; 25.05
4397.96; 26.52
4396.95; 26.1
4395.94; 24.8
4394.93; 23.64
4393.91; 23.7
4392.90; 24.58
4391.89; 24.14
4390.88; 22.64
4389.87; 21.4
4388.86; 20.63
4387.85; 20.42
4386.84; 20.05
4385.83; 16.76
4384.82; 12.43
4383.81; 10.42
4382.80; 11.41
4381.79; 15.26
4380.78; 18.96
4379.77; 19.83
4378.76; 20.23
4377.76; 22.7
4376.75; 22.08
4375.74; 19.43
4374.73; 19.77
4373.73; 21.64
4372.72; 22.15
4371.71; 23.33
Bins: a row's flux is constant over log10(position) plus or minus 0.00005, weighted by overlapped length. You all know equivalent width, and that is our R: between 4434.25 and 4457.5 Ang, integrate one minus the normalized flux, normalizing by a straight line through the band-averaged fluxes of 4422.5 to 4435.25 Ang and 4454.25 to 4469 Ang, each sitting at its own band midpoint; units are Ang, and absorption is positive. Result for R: -2.1 Ang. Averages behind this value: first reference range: 21.9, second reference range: 22.3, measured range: 24.1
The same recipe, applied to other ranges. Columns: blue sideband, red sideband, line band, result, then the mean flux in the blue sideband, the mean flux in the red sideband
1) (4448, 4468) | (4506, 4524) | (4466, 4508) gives -3.5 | 23.3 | 34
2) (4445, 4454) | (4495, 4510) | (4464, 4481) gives 0.3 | 27.9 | 33.4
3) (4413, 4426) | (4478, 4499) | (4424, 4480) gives 2.8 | 23.4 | 29.9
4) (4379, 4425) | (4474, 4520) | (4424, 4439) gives 1.6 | 21.2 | 31.9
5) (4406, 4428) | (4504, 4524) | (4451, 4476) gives 3.2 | 22.4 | 34.3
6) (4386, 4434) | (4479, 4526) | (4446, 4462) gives 2.5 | 22.4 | 32.3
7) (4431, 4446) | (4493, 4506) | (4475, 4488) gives -0.5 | 24.5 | 32.1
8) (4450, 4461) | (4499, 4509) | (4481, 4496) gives 0.2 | 20.2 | 35.2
